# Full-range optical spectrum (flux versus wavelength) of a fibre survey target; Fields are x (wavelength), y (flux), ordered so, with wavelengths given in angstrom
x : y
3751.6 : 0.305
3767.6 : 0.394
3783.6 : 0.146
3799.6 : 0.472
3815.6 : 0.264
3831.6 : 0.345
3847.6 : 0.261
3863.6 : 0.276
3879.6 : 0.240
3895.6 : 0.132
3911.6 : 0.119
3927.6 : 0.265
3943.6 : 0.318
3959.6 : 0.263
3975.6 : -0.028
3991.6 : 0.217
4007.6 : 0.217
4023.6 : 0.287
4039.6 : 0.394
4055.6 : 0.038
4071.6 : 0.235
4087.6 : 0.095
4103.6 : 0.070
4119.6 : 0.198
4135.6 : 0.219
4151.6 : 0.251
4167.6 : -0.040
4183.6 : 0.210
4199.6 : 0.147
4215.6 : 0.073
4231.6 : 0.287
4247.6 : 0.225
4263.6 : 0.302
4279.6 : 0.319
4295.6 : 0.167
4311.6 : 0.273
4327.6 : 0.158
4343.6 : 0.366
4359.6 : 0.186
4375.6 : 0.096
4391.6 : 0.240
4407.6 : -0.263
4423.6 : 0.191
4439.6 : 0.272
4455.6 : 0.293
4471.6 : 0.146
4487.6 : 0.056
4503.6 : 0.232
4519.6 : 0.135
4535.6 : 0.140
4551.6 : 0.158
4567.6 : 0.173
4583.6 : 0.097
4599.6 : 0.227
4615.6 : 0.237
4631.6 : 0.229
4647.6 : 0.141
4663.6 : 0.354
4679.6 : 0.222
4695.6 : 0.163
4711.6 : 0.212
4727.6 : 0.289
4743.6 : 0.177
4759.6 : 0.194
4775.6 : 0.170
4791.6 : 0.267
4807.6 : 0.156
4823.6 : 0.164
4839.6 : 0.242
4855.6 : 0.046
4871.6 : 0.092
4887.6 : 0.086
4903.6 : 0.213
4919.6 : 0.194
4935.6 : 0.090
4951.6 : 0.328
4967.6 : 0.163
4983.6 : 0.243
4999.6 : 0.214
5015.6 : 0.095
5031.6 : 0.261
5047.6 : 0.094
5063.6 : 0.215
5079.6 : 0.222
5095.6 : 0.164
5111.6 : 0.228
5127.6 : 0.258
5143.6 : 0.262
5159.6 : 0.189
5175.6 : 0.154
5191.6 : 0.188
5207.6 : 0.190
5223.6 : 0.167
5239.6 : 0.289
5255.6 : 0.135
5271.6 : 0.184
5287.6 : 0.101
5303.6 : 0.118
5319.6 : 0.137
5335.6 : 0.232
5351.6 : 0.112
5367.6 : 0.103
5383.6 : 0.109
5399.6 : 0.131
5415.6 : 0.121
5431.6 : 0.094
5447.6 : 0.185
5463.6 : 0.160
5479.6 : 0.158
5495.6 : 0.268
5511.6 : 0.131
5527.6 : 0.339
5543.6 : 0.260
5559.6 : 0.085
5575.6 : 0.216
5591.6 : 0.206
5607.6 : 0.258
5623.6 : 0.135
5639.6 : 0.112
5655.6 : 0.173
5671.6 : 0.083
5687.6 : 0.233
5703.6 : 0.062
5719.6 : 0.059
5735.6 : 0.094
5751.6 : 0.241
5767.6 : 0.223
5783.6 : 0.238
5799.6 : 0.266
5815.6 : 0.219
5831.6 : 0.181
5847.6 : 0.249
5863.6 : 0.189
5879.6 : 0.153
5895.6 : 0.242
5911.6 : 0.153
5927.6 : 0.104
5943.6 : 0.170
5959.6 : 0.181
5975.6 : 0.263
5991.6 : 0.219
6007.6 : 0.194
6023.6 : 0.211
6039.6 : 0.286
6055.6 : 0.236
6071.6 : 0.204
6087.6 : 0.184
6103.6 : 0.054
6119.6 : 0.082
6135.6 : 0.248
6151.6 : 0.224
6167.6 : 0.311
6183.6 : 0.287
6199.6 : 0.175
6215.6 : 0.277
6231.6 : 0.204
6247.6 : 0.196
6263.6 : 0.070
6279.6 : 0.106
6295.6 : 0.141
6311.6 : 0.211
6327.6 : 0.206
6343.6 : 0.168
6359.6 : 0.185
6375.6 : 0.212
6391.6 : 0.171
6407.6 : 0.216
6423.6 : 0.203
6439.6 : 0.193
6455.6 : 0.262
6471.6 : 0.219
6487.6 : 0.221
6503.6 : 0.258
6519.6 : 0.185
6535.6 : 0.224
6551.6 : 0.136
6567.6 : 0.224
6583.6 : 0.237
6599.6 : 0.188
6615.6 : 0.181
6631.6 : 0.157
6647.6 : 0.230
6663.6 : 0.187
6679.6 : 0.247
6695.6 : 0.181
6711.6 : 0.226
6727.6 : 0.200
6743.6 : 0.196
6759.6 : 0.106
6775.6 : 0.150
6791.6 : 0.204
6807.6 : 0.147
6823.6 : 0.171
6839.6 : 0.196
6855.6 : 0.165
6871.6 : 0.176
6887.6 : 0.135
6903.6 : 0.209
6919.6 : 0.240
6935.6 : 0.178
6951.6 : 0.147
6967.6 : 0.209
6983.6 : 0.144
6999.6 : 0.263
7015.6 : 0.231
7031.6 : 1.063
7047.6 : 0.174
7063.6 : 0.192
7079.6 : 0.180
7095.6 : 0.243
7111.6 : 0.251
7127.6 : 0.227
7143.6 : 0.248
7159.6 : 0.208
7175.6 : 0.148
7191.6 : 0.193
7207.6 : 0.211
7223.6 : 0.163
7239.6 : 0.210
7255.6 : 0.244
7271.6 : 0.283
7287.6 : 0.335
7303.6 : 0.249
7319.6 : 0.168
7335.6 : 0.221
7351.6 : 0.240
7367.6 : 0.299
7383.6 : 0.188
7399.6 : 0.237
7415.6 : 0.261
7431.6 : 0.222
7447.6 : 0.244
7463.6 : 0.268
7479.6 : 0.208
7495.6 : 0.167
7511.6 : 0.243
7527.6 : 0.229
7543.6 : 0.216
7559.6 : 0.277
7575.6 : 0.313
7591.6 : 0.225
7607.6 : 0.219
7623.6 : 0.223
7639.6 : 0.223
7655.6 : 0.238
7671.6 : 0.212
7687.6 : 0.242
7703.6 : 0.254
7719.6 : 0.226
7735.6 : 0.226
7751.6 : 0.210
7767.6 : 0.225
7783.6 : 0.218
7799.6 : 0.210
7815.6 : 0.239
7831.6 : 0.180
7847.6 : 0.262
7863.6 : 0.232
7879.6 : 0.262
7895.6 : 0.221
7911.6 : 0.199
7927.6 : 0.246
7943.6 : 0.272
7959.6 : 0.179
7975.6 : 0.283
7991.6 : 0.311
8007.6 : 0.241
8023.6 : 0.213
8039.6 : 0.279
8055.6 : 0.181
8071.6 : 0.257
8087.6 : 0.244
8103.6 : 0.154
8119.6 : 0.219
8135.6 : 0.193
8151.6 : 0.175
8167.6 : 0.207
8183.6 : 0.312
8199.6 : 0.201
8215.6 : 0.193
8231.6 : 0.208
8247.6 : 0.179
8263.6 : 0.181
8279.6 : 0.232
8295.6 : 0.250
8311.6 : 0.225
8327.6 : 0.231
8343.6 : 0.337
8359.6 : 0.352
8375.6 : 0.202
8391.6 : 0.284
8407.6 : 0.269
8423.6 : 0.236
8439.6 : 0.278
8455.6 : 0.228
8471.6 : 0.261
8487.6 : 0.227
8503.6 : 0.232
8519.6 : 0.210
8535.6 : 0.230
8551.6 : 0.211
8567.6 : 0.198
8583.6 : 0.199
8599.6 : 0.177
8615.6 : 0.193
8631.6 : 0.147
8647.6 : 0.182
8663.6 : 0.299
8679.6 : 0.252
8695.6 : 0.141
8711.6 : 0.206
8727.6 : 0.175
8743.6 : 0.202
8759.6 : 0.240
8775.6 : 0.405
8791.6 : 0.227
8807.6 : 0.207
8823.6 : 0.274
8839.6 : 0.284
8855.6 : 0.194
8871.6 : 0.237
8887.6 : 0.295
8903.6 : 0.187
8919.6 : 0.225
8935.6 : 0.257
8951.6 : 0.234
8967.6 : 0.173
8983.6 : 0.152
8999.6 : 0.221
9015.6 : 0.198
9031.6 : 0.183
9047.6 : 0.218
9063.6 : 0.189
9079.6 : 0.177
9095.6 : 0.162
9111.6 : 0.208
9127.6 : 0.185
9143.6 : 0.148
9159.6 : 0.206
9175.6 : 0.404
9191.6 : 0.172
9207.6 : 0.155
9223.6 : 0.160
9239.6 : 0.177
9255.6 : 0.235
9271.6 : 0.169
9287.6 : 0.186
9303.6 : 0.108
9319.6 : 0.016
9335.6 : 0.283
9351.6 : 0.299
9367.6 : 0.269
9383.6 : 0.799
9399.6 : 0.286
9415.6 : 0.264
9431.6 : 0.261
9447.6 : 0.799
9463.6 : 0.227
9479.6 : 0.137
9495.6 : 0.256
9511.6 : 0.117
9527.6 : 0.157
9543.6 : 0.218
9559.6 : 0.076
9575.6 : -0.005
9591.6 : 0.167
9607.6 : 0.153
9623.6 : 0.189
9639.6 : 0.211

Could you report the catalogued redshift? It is 0.886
